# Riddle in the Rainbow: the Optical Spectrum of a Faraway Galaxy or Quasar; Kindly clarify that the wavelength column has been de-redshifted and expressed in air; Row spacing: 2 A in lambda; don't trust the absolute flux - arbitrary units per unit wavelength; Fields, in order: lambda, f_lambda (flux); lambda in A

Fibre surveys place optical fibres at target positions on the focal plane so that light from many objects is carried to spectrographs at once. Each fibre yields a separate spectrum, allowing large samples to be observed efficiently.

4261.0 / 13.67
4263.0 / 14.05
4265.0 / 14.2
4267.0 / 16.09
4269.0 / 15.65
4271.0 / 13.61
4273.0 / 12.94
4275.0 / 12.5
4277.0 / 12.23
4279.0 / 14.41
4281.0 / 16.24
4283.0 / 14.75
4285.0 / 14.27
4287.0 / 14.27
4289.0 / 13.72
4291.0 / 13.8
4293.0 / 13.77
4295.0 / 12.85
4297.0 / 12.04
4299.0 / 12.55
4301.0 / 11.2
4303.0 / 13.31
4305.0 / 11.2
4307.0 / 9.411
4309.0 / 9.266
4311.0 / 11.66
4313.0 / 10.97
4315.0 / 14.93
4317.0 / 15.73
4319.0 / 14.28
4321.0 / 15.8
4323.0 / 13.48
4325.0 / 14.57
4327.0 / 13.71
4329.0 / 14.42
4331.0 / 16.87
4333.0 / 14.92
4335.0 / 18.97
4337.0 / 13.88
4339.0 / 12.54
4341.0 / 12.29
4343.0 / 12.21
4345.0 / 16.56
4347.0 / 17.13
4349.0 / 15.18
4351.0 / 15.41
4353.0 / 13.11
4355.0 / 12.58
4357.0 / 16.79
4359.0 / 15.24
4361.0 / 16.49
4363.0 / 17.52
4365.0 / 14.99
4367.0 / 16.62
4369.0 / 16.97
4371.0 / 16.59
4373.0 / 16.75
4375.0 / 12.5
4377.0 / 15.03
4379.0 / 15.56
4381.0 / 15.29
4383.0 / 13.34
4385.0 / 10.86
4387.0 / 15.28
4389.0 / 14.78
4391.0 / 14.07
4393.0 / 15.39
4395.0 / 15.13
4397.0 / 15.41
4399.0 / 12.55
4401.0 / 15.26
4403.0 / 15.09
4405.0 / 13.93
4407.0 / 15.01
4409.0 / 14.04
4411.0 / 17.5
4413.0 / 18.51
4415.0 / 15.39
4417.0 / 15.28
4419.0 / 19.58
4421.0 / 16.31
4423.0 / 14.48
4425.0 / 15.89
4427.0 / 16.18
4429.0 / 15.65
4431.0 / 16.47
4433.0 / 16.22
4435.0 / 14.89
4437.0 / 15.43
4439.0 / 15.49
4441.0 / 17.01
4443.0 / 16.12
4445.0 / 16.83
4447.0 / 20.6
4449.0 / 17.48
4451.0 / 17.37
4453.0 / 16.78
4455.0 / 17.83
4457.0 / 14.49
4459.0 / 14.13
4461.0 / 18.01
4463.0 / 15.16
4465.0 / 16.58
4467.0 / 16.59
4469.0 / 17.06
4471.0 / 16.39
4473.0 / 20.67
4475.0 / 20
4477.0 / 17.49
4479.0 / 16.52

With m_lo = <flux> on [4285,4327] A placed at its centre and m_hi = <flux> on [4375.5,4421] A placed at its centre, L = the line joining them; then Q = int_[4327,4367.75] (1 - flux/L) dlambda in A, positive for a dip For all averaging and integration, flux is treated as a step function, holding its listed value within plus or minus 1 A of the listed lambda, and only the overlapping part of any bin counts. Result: -3.5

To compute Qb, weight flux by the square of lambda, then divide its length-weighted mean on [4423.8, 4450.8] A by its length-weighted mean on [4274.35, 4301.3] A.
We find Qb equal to 1.30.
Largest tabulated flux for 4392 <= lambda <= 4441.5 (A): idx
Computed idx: 19.58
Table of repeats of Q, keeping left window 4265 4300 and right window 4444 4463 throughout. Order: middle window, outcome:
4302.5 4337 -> 1.95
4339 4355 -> 0.78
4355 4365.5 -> -0.44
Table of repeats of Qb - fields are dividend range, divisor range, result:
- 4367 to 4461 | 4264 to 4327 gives 1.24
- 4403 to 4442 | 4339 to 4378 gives 1.08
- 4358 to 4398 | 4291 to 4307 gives 1.28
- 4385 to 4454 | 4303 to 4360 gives 1.18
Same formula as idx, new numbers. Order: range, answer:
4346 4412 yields 17.52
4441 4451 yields 20.6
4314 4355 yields 18.97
